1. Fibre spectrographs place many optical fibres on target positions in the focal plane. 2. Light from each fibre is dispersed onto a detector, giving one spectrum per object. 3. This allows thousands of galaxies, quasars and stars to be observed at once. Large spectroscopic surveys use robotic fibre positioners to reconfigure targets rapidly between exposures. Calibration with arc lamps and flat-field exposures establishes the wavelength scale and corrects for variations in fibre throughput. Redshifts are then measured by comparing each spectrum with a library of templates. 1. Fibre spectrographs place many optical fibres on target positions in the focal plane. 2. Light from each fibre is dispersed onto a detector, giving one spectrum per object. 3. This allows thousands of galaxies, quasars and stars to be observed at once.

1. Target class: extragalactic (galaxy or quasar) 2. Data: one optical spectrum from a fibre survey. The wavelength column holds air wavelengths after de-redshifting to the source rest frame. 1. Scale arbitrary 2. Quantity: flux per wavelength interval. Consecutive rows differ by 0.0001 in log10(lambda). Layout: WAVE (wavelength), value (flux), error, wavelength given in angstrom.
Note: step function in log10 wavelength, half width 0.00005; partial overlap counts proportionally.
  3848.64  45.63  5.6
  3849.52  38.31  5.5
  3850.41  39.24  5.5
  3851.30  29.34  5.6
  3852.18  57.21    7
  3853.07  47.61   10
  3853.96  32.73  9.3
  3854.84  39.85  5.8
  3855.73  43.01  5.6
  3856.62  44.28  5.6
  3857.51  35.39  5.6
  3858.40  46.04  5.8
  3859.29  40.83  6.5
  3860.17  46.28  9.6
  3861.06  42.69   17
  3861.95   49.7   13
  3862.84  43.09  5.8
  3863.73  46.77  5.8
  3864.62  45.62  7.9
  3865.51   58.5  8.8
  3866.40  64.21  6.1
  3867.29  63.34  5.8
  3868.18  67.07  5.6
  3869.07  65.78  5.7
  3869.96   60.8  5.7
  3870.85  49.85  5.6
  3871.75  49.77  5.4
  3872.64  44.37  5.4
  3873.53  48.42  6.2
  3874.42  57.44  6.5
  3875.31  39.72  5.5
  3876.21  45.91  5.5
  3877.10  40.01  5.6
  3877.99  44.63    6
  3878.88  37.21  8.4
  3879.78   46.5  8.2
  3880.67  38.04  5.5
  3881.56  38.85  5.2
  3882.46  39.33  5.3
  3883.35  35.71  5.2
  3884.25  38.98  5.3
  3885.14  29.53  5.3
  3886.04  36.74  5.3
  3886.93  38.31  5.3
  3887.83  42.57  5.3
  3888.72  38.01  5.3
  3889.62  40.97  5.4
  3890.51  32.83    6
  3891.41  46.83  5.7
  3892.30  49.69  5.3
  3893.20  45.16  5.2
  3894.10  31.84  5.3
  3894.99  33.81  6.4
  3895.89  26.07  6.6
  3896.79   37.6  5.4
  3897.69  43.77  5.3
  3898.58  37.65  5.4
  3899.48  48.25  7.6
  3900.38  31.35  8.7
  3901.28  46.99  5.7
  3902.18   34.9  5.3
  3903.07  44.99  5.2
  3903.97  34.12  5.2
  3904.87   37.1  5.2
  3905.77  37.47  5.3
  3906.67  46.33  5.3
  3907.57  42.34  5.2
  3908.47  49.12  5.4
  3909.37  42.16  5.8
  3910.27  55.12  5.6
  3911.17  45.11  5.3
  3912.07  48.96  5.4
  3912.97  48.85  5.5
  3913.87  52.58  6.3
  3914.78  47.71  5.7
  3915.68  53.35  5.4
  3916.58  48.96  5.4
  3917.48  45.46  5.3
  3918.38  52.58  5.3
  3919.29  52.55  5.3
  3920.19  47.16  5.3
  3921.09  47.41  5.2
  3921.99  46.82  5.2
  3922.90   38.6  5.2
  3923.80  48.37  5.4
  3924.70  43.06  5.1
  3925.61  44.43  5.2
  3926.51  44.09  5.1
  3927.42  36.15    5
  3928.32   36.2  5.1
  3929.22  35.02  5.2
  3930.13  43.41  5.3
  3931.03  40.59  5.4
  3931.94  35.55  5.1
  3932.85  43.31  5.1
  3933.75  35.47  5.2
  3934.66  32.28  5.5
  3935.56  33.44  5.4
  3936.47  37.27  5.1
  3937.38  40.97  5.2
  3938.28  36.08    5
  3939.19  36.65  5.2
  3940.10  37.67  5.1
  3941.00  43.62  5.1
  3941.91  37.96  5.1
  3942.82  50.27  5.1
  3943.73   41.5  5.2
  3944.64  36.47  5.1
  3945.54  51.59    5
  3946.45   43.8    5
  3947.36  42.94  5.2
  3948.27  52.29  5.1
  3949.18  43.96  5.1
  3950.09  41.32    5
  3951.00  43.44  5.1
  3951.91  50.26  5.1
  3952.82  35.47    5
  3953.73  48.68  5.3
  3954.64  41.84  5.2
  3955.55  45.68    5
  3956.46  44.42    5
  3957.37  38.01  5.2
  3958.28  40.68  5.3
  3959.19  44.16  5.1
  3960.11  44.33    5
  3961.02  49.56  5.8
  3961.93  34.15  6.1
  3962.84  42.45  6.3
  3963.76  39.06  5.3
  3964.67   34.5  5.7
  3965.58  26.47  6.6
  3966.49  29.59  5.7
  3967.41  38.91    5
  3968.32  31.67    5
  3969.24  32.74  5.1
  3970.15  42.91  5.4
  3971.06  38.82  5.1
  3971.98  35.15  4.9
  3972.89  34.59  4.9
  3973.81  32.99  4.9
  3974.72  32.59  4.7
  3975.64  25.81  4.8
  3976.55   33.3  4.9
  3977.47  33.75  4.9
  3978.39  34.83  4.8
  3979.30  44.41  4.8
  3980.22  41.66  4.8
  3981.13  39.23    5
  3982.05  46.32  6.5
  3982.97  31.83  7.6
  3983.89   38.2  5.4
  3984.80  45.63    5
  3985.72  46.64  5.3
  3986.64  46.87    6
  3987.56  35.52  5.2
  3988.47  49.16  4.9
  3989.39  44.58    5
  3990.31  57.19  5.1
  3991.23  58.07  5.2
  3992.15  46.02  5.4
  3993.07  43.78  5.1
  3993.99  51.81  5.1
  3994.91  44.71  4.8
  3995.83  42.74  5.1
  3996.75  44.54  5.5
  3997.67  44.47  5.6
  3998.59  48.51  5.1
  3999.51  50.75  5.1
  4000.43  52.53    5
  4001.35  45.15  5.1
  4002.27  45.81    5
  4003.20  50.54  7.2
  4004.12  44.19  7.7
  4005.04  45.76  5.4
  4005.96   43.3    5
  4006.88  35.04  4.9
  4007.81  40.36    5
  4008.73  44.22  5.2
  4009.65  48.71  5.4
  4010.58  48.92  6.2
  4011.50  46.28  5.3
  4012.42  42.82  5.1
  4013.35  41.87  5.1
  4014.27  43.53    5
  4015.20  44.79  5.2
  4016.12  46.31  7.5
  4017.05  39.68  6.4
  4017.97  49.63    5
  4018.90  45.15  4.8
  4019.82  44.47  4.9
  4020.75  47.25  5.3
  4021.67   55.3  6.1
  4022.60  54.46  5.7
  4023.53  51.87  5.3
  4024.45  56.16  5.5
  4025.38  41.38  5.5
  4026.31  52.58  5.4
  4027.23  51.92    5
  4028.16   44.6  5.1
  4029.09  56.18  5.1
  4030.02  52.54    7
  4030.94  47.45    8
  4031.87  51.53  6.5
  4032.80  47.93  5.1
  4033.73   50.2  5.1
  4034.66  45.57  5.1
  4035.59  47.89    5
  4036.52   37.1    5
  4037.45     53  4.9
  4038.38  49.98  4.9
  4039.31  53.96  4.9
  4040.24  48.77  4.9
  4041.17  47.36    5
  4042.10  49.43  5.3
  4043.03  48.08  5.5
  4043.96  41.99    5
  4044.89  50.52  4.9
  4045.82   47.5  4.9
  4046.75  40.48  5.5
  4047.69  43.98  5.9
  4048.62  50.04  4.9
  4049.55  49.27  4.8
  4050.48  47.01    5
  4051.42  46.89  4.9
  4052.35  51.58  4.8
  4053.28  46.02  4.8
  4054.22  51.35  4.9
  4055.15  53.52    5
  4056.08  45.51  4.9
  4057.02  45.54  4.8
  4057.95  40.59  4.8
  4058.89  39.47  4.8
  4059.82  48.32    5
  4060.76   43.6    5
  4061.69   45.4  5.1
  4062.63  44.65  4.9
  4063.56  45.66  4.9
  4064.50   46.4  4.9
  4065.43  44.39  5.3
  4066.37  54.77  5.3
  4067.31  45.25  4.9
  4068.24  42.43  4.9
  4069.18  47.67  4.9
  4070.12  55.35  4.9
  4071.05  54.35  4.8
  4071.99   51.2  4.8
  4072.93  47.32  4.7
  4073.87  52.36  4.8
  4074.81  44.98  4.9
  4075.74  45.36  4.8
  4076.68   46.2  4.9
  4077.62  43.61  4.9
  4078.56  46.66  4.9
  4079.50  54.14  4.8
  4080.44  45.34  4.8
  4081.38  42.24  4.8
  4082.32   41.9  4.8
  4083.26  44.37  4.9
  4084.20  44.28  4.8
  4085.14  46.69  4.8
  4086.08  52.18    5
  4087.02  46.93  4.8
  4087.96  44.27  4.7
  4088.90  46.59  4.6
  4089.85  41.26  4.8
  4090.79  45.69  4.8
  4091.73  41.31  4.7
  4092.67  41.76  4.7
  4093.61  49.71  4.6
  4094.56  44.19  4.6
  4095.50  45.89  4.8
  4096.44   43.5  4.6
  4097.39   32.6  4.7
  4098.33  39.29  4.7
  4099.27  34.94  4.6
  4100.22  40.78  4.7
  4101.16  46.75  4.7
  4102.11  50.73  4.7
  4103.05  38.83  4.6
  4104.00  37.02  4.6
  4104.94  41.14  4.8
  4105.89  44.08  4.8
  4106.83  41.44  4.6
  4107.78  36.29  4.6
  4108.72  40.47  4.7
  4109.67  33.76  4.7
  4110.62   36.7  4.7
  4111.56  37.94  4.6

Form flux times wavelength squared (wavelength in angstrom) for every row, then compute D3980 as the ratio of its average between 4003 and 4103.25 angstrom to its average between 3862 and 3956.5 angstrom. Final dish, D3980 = 1.15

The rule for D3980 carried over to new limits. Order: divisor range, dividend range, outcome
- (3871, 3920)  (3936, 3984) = 0.96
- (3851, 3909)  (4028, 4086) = 1.19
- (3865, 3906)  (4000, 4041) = 1.17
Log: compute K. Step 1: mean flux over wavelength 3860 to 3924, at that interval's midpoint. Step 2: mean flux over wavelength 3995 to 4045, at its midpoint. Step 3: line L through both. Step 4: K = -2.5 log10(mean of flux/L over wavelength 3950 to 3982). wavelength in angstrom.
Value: 0.20 mag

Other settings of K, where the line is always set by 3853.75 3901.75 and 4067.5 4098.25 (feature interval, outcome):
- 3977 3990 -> 0.09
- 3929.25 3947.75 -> 0.12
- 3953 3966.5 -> 0.11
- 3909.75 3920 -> -0.13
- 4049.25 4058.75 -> -0.04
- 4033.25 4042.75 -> -0.07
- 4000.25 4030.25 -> -0.04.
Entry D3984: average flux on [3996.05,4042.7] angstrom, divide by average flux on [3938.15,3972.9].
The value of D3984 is 1.2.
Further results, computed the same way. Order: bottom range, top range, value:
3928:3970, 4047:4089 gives 1.17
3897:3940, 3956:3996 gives 0.94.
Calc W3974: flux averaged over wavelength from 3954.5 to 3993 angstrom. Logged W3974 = 39.9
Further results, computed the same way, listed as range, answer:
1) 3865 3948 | 43.5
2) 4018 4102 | 46.9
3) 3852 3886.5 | 46.1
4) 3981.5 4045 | 47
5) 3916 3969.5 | 41.4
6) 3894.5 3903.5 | 38.5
